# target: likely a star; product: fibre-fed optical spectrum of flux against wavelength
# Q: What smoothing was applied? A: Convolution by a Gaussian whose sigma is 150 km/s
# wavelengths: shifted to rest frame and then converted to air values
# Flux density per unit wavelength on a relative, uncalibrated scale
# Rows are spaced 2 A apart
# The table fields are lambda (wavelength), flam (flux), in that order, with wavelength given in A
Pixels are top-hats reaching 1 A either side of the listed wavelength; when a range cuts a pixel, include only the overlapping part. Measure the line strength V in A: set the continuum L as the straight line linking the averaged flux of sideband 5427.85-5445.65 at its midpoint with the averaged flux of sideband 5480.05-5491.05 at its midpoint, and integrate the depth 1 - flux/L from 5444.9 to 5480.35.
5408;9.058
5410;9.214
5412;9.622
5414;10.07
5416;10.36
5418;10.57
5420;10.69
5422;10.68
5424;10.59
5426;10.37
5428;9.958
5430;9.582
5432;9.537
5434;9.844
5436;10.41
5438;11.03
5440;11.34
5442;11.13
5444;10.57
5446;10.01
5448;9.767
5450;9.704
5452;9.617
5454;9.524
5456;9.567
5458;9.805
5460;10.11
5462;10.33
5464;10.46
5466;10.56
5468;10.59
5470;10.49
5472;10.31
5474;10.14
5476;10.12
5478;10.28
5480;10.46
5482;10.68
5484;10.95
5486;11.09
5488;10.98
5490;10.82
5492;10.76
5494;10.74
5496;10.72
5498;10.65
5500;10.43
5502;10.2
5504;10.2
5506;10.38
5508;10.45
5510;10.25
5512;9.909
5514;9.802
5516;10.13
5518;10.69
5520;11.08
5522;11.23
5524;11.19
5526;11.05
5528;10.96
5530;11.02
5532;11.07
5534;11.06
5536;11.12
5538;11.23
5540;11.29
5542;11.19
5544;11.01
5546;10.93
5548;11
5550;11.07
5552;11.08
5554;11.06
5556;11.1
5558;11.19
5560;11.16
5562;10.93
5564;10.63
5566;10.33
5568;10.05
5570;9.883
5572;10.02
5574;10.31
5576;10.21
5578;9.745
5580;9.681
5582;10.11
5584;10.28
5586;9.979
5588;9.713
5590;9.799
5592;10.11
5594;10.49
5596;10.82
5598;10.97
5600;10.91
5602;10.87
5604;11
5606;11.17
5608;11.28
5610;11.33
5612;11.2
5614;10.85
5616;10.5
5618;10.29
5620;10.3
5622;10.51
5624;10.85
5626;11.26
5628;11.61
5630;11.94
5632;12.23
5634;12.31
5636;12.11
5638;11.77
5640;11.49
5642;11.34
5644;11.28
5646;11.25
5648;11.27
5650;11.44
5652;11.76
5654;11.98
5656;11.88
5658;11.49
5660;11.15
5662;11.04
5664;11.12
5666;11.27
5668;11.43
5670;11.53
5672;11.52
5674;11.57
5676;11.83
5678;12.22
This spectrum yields 1.81 A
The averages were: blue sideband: 10.4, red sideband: 10.9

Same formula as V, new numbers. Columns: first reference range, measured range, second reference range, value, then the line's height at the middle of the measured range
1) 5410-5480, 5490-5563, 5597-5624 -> -1.94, 10.5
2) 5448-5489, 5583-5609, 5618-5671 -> 1.27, 11.1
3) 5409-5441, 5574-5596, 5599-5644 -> 1.97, 11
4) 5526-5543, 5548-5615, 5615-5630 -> 2.29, 11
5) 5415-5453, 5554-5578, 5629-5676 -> 1.20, 11.1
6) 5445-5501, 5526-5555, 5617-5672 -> -0.85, 10.8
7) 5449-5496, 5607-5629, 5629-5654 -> 1.15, 11.5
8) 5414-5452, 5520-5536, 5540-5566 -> -0.32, 10.9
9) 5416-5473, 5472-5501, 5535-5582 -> -0.56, 10.4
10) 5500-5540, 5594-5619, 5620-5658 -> 0.86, 11.3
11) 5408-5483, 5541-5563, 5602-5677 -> -0.47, 10.8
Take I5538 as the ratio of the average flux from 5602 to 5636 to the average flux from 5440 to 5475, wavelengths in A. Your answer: 1.1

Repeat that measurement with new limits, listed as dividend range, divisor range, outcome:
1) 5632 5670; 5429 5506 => 1.11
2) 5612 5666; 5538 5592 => 1.08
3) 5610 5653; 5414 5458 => 1.11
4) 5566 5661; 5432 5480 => 1.07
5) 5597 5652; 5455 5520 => 1.08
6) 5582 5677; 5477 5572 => 1.04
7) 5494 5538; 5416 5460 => 1.04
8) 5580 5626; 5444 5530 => 1.02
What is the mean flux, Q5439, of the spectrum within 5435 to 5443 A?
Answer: 11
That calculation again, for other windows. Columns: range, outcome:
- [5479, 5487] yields 10.8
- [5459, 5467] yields 10.4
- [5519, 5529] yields 11.1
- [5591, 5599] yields 10.6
